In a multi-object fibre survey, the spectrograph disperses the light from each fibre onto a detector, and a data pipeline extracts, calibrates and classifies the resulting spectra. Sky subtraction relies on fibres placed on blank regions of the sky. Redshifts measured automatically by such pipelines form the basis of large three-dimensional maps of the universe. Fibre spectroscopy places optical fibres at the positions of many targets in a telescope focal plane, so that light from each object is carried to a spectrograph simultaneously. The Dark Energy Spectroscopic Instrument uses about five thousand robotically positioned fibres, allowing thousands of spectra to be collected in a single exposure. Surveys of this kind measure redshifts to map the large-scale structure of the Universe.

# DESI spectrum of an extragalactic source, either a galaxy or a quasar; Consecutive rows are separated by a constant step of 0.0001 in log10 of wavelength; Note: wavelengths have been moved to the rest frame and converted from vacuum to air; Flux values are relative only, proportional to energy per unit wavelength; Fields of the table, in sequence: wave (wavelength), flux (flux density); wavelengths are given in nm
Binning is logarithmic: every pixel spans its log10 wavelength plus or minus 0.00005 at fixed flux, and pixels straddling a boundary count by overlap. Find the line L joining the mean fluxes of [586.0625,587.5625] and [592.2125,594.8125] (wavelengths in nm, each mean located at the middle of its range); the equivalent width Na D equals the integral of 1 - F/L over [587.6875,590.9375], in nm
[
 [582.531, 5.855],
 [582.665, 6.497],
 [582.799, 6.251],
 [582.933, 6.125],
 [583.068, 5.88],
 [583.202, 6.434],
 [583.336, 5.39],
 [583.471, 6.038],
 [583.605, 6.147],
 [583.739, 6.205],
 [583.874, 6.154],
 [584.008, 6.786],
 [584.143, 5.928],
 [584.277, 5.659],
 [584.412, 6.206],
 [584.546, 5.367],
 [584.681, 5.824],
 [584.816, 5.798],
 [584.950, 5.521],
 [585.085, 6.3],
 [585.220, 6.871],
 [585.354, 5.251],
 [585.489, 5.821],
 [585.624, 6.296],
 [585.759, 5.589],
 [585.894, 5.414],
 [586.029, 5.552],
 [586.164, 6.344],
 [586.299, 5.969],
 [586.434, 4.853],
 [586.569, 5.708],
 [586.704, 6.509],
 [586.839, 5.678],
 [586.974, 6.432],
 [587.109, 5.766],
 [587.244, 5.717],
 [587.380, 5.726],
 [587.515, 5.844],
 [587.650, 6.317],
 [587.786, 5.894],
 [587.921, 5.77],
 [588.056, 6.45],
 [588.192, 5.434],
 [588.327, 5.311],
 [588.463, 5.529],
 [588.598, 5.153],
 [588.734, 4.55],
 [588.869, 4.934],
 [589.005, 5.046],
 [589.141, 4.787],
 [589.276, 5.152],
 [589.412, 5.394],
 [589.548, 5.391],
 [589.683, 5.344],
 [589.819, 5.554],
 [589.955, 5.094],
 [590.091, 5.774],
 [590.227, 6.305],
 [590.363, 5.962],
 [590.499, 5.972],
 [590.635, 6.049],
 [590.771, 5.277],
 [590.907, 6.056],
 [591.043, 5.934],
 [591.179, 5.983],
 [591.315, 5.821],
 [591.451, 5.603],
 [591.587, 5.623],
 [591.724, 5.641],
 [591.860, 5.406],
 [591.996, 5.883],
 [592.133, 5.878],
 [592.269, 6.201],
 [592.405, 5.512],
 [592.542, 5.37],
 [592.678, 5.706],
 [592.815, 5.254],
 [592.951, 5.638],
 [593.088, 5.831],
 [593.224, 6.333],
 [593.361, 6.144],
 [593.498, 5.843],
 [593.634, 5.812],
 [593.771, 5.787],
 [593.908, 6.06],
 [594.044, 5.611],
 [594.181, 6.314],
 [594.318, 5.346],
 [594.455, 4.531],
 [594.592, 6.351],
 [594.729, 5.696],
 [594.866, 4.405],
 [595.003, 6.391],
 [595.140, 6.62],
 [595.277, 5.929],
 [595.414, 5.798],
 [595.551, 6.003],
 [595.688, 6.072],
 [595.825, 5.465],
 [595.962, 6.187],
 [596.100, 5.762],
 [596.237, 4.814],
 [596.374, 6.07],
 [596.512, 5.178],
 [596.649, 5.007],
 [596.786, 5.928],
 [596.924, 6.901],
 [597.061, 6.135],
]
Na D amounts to 0.17 nm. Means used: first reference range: 5.86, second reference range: 5.74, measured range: 5.51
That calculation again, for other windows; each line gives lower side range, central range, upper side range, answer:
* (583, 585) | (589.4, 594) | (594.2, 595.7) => 0.05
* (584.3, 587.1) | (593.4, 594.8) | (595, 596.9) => 0.02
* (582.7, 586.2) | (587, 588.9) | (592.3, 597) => 0.09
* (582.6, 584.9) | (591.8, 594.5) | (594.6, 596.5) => 0.05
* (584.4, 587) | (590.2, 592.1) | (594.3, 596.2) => -0.01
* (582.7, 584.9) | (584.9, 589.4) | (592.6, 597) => 0.20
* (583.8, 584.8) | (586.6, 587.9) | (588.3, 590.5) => -0.08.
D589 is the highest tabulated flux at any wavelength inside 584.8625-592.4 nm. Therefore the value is 6.871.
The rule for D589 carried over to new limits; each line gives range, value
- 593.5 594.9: 6.351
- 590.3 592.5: 6.201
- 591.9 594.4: 6.333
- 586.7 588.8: 6.509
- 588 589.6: 6.45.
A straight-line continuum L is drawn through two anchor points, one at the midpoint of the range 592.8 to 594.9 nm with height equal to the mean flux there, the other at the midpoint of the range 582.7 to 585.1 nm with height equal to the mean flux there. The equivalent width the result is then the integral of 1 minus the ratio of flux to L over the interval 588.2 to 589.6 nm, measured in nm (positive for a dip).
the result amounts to 0.17 nm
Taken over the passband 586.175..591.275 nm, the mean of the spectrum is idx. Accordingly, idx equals 5.65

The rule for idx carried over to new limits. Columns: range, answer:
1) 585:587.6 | 5.88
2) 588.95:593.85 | 5.68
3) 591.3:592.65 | 5.69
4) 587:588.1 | 5.94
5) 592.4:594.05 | 5.78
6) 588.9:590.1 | 5.25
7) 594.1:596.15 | 5.79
